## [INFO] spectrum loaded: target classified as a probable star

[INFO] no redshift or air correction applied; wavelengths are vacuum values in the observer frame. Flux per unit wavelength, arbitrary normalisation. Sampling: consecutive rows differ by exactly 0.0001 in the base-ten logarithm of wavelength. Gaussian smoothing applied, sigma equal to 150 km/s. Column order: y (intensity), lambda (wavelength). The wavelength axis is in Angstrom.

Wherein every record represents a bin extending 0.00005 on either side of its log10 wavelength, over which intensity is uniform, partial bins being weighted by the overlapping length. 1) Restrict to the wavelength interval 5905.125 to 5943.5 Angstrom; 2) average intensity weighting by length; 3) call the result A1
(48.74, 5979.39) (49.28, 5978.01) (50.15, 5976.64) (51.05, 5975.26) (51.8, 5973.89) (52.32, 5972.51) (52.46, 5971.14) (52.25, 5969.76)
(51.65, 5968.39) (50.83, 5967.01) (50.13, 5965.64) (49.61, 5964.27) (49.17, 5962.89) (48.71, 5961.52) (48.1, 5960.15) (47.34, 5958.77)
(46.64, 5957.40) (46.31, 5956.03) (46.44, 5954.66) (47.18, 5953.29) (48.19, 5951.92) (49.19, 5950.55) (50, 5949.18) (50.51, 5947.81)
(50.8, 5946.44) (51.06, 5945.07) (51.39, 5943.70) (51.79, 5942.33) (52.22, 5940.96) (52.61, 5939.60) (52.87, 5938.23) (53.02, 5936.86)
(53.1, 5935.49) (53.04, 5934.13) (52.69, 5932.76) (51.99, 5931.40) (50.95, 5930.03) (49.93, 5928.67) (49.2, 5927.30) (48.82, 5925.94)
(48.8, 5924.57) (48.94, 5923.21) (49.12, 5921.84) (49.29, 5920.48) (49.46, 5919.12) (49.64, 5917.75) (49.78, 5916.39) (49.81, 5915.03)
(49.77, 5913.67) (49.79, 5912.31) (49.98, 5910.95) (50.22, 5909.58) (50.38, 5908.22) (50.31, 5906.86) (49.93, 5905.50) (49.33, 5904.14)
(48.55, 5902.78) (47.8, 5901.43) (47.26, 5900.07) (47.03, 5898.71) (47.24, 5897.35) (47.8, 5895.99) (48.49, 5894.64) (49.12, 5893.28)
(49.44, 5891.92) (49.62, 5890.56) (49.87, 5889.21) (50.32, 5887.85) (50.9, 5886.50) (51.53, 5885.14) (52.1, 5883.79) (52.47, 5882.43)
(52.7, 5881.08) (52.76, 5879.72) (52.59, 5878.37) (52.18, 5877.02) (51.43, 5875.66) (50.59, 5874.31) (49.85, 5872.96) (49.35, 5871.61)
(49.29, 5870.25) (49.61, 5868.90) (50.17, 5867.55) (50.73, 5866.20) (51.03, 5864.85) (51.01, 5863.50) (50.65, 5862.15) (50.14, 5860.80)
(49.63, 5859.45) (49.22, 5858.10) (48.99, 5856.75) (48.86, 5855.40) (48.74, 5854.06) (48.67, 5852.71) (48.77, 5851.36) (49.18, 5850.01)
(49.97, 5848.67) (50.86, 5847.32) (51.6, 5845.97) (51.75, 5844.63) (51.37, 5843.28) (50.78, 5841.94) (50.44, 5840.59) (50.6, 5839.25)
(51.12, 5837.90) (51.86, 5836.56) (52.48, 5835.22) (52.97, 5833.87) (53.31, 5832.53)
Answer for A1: 50.6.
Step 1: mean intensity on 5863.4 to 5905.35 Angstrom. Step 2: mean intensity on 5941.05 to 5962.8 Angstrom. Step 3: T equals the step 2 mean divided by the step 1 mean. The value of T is 0.98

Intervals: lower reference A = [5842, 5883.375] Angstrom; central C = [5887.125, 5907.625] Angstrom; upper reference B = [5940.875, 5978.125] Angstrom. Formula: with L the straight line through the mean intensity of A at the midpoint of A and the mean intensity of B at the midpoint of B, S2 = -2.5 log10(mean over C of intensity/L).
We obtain 0.03 mag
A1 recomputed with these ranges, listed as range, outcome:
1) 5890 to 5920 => 49.1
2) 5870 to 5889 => 51.3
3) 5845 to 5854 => 49.8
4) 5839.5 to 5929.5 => 49.9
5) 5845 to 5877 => 50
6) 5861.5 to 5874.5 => 50.2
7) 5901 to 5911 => 49.6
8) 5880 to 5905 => 49.6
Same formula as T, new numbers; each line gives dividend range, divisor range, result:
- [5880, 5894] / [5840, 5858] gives 1.02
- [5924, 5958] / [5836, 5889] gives 1.00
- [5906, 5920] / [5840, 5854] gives 0.99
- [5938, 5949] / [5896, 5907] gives 1.07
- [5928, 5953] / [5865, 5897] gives 1.02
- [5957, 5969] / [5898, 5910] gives 1.00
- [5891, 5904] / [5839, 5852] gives 0.95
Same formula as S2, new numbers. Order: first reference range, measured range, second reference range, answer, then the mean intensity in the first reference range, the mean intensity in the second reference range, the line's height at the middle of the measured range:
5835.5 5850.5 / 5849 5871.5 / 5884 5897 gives 0.018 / 51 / 49.7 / 50.5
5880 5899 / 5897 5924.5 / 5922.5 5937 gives 0.028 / 50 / 50.9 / 50.5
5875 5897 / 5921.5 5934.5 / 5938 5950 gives 0.020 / 50.8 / 51.4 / 51.2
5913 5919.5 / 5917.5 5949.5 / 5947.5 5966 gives -0.039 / 49.7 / 48.3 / 49.1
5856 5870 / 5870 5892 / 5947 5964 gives -0.029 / 50.1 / 48.2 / 49.7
